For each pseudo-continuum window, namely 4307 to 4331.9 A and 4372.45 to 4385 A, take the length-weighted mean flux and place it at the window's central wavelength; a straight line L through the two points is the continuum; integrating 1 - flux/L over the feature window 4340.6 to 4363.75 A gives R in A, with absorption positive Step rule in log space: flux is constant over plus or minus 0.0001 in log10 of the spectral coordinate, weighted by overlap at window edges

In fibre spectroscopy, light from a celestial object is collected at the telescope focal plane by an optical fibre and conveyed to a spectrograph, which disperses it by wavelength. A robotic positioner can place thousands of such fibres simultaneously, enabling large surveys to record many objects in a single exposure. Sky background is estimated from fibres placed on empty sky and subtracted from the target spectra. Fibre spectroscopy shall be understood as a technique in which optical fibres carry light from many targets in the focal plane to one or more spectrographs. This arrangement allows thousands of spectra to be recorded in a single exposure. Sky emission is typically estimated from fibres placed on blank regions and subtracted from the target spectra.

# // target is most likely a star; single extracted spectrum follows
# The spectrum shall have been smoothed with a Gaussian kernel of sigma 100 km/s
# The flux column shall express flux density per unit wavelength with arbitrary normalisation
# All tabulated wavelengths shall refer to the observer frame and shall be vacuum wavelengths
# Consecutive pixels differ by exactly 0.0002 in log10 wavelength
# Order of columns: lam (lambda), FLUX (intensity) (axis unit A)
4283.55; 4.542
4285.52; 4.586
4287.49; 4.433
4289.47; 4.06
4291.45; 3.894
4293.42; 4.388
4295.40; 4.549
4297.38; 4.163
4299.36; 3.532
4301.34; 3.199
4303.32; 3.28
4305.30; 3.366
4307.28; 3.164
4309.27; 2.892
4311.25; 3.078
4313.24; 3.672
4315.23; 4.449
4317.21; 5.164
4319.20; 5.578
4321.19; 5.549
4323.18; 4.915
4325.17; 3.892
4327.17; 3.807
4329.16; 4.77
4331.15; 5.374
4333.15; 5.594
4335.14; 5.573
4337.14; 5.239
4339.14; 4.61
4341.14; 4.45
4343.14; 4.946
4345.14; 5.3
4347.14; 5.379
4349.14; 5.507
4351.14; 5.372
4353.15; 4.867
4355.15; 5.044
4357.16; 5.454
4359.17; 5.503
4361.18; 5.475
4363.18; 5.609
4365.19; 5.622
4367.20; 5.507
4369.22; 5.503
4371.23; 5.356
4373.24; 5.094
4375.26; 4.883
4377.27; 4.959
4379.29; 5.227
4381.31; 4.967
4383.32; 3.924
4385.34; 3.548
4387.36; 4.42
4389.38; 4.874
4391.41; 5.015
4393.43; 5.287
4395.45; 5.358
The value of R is -3.4 A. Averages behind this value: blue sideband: 4.35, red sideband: 4.77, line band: 5.25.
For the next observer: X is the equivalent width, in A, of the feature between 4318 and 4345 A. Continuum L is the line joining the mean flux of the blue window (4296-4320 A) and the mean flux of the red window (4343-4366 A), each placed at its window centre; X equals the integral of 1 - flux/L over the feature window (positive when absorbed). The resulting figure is -2.3 A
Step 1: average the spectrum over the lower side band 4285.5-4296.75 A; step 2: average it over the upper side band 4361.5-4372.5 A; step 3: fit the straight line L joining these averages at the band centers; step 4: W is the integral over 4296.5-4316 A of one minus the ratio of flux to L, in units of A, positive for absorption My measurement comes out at 4.6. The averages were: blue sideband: 4.29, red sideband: 5.51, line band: 3.46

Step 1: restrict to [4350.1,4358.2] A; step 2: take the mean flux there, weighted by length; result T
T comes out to 5.18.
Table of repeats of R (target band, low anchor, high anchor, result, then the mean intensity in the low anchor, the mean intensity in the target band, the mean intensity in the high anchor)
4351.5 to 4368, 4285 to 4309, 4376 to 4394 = -3.5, 3.84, 5.38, 4.68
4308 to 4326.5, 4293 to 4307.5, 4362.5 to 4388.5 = -1.5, 3.71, 4.33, 4.96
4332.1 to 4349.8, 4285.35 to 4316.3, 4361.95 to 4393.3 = -3.1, 3.78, 5.17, 4.98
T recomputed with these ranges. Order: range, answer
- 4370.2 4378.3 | 5.08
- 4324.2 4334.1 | 4.68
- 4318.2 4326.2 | 4.97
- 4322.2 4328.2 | 4.2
